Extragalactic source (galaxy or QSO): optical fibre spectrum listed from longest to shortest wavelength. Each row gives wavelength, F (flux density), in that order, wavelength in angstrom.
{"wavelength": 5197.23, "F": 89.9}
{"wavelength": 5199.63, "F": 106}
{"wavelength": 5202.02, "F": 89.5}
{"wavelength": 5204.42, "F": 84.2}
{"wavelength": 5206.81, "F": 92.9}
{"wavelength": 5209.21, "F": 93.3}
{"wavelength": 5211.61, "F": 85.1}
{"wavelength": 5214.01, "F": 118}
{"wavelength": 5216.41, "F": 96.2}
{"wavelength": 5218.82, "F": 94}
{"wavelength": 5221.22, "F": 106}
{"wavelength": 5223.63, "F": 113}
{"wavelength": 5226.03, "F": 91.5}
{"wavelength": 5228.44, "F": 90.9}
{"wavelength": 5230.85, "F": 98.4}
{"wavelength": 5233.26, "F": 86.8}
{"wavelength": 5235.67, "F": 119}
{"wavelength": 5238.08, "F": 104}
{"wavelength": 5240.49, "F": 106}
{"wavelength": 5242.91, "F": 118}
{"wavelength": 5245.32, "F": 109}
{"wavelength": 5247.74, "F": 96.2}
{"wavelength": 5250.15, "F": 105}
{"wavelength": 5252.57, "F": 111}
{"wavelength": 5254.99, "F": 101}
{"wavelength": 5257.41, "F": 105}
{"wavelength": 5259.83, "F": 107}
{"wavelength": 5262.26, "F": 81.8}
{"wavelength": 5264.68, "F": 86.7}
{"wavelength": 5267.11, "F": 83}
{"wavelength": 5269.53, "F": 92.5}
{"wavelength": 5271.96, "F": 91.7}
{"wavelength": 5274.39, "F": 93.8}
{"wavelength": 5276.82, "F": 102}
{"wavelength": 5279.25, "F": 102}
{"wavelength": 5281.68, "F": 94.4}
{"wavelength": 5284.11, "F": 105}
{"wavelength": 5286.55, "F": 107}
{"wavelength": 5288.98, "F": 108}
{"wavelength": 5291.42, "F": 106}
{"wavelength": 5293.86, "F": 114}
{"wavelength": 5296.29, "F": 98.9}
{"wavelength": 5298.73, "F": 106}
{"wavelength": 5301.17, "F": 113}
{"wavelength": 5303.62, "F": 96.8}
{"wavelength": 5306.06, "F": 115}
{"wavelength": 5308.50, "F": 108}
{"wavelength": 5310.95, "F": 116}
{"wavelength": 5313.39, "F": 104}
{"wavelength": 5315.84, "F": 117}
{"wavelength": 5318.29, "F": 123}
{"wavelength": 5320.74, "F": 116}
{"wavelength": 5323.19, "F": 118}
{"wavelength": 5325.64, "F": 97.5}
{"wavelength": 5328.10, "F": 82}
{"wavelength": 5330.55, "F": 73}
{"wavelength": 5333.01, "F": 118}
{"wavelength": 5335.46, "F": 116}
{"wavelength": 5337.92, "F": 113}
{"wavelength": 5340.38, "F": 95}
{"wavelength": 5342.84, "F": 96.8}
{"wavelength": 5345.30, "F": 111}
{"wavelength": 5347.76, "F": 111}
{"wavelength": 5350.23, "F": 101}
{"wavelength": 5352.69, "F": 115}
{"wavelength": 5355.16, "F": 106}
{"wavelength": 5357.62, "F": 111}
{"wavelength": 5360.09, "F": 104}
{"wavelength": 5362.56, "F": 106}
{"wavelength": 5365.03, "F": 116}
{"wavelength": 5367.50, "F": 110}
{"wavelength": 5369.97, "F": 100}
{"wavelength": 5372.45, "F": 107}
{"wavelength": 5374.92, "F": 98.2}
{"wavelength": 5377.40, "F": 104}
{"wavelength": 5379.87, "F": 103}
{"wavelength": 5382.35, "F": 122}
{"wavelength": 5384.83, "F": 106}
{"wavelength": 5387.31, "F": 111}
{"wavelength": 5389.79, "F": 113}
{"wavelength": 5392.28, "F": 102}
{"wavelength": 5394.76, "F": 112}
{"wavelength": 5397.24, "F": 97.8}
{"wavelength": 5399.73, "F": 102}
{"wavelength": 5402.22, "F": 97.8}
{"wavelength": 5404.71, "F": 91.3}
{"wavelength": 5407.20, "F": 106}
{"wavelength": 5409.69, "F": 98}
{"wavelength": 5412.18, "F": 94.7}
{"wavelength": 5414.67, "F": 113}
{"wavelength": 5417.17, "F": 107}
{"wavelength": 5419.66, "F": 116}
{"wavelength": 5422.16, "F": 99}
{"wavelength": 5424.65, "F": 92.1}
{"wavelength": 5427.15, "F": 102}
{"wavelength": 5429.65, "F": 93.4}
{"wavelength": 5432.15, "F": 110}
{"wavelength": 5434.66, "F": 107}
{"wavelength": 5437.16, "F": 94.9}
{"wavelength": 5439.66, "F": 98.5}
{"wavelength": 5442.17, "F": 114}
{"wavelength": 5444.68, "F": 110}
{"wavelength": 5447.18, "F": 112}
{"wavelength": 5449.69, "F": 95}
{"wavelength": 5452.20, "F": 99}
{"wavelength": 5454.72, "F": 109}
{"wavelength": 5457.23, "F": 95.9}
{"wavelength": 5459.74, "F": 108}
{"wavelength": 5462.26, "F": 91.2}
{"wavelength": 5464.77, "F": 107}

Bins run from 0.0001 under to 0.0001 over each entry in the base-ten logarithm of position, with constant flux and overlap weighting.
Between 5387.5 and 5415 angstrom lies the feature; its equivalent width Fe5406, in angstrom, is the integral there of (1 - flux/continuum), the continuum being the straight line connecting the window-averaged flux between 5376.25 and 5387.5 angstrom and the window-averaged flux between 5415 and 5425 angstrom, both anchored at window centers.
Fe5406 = 1.2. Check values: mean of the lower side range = 109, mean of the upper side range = 105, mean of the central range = 102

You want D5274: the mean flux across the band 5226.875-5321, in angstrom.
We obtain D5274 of 103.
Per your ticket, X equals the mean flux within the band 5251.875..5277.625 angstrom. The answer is 95.5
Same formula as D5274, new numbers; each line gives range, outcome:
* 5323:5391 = 106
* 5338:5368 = 107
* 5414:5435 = 104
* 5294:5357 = 107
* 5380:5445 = 104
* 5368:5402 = 106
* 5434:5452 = 104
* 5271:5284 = 97.6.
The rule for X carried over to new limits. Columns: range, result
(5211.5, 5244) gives 102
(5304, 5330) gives 108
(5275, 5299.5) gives 104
